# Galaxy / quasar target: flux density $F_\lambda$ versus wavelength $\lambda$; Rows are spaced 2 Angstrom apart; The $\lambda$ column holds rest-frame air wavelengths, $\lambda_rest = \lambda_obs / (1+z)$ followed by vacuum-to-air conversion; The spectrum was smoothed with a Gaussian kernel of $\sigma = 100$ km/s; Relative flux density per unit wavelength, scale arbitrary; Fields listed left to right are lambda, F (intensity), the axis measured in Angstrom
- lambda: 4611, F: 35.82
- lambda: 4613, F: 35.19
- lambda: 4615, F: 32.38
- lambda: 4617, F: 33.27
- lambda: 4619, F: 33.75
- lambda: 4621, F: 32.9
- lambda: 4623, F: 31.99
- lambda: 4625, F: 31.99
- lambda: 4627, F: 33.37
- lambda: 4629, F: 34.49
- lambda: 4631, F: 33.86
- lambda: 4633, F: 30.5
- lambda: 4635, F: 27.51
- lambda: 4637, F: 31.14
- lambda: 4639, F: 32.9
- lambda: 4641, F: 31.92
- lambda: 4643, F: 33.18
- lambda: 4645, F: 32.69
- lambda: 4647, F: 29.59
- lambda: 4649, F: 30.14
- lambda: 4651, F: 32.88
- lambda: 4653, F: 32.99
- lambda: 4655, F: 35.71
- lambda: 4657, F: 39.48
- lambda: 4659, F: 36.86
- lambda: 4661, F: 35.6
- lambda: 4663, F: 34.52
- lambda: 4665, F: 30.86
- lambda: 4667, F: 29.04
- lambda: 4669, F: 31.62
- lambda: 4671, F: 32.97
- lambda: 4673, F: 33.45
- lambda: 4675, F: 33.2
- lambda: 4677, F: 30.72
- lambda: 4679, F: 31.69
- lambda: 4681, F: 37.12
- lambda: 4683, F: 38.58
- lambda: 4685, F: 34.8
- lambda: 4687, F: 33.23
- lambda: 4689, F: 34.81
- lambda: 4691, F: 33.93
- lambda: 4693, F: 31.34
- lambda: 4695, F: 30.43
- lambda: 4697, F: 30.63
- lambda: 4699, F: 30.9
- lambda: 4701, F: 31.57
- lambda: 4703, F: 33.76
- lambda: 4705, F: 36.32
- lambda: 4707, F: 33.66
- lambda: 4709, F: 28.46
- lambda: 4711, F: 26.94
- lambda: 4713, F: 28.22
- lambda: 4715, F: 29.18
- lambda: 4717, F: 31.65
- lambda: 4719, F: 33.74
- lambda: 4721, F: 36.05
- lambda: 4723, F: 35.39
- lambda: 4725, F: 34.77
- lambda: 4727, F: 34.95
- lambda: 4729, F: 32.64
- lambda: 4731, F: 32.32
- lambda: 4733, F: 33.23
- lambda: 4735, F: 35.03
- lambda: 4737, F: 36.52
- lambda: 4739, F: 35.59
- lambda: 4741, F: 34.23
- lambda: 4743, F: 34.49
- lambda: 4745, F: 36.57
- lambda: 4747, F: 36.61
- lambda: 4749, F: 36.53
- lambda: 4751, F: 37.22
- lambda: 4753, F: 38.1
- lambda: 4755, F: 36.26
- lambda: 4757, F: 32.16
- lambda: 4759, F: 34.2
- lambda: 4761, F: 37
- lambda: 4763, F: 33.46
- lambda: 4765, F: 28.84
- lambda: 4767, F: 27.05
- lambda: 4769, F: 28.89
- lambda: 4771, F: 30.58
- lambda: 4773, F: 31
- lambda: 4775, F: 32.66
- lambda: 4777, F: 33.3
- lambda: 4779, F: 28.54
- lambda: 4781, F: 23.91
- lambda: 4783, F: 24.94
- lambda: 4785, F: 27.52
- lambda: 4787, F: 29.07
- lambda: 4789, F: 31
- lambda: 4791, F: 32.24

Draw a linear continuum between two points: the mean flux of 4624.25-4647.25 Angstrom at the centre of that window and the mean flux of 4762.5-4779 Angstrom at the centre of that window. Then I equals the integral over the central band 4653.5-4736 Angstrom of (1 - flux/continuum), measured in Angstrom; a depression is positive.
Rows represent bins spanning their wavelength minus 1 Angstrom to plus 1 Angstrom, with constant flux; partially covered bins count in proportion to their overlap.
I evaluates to -4.7 Angstrom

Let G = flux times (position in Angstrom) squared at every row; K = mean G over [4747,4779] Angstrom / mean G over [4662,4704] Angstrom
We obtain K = 1.04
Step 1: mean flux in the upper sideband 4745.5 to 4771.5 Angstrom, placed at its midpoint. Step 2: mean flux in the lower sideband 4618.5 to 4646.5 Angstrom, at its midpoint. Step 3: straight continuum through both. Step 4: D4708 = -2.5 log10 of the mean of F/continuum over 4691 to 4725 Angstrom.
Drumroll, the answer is 0.04 mag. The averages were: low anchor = 32.2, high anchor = 33.7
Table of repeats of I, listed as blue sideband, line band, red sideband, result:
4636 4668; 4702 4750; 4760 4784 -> -3.8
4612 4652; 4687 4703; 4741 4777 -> 0.4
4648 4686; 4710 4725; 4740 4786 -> 0.6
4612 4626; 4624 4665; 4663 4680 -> -0.7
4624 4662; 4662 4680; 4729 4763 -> 0.9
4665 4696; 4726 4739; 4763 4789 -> -1.4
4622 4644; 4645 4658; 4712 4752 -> -0.4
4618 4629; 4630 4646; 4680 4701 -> 0.7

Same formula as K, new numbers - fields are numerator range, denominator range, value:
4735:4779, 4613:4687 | 1.07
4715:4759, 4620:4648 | 1.14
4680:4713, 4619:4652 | 1.05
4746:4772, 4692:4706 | 1.07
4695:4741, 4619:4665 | 1.03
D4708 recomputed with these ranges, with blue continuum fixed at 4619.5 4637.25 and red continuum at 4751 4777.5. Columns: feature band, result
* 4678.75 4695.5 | -0.06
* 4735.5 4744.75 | -0.09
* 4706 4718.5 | 0.09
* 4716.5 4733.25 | -0.05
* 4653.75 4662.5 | -0.14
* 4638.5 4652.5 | 0.01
